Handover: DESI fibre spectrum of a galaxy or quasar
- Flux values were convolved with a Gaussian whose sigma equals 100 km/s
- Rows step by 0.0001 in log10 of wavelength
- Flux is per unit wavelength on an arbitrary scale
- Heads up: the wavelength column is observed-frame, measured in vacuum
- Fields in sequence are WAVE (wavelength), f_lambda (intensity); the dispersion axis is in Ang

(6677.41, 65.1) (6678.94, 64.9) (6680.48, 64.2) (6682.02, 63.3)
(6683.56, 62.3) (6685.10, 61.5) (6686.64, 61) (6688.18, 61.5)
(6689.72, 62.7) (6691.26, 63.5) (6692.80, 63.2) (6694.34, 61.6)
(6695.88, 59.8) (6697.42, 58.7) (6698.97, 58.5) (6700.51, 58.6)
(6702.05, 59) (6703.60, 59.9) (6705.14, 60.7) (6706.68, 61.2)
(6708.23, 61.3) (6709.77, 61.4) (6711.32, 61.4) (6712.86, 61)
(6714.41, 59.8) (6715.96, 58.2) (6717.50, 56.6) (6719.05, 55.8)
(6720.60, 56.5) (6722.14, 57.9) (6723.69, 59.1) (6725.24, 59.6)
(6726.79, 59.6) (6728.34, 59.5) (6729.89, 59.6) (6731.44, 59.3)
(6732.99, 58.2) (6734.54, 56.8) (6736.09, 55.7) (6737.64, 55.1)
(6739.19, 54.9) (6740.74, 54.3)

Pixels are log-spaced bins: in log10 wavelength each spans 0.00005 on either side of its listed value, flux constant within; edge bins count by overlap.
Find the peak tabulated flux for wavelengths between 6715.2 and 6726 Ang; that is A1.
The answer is 59.6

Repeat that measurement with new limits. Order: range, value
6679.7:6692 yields 64.2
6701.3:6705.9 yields 60.7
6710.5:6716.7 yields 61.4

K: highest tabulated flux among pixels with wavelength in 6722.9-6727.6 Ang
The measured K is 59.6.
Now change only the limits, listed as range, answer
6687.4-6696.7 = 63.5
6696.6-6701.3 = 58.7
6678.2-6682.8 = 64.9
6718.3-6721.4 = 56.5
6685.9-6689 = 61.5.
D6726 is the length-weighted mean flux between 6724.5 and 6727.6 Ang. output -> 59.6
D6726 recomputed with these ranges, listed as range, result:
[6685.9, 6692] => 62.2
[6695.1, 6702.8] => 58.9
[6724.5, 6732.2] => 59.5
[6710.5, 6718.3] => 59.4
